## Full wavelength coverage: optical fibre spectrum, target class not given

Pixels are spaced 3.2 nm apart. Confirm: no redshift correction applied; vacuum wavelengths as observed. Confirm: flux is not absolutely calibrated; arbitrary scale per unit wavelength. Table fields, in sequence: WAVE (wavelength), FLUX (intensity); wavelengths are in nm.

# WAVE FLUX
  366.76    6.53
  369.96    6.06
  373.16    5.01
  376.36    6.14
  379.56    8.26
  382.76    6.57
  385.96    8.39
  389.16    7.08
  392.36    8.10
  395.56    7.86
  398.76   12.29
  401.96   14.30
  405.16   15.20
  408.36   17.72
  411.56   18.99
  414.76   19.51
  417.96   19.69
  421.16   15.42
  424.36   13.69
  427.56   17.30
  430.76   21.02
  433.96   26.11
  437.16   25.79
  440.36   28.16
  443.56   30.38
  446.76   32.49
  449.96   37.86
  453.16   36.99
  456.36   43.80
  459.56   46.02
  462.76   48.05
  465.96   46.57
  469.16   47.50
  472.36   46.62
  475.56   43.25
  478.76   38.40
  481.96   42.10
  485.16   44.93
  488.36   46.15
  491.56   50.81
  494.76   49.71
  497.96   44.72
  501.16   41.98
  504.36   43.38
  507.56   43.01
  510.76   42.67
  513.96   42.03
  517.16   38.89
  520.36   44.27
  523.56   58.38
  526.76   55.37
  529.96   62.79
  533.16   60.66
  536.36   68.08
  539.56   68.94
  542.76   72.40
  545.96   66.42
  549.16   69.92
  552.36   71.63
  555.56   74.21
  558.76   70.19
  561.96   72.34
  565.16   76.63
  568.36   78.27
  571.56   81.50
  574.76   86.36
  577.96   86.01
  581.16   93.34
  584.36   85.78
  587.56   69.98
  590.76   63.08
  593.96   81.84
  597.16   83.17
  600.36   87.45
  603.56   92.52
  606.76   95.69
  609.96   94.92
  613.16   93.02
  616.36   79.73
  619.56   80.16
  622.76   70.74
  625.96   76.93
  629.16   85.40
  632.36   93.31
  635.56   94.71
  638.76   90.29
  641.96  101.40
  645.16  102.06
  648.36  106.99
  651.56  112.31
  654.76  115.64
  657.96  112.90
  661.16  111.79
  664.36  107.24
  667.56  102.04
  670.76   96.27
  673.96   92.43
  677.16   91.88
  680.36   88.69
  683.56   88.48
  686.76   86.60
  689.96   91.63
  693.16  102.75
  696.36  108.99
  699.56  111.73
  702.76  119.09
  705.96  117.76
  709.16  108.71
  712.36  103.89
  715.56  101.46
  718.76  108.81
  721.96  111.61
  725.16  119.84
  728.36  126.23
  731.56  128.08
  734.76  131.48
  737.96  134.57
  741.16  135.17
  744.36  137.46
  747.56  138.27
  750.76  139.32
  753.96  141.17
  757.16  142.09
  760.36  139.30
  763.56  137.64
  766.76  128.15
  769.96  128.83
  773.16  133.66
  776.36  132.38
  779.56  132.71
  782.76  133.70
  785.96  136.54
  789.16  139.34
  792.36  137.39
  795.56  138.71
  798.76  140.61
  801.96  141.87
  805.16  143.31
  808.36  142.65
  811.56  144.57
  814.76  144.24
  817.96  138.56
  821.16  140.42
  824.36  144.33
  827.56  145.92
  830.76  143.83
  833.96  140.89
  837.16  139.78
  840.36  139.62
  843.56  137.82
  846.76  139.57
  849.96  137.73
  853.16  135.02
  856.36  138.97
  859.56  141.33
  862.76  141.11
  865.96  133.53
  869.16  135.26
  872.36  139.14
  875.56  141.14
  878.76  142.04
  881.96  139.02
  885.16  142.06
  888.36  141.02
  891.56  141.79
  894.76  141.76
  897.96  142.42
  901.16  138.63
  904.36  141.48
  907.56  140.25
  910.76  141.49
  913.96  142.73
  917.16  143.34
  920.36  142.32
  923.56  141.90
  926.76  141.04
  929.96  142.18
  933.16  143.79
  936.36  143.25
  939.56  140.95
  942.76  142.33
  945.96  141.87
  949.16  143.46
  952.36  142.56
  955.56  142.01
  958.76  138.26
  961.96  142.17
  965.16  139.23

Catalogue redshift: 0.00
